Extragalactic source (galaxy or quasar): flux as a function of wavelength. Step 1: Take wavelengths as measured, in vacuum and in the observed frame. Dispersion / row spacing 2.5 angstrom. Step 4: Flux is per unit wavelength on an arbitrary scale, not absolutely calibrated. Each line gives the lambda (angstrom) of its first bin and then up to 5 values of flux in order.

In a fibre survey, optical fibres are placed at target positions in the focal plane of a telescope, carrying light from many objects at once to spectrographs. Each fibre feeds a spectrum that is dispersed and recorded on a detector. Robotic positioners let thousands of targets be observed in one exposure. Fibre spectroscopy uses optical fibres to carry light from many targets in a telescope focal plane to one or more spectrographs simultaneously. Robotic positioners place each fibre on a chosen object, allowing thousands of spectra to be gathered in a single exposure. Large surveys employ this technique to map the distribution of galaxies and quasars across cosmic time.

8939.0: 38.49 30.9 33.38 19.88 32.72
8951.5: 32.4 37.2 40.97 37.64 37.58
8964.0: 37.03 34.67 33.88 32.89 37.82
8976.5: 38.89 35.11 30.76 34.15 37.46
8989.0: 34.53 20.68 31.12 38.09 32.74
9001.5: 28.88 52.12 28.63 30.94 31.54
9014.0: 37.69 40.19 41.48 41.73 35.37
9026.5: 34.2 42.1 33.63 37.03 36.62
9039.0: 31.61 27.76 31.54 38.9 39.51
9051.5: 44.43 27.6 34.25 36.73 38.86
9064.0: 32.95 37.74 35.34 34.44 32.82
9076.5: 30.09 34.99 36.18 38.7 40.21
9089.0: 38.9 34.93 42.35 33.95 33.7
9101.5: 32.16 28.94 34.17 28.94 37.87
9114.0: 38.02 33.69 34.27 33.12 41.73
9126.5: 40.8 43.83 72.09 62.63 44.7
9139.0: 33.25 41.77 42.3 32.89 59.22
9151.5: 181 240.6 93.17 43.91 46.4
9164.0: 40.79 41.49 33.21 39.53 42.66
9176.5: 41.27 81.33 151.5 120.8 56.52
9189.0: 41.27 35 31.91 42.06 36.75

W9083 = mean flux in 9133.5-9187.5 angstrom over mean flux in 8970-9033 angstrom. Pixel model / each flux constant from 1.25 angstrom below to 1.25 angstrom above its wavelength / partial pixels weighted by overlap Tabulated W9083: 2.03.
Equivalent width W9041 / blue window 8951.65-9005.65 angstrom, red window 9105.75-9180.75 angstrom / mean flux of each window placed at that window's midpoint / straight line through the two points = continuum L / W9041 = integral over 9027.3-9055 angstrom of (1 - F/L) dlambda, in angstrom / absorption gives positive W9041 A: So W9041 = 5.0 angstrom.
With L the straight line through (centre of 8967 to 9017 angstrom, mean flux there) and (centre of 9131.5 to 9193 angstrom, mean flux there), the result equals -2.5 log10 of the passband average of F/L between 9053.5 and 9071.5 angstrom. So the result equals 0.35 mag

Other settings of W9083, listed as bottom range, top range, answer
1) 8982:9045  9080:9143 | 1.13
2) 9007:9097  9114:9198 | 1.69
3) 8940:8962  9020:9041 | 1.08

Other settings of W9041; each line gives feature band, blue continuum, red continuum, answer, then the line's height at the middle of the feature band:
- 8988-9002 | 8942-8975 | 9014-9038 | 2.0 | 36.3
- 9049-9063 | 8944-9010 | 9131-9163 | 4.5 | 53.7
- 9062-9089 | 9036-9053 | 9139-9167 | 6.7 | 47.6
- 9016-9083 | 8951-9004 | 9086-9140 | 2.5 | 37.3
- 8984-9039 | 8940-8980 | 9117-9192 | 8.9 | 42.3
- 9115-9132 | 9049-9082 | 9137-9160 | 7.0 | 69.6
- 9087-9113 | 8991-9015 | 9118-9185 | 9.4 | 54.7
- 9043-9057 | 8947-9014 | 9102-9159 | 2.9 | 45.6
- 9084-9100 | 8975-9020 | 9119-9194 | 4.4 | 52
